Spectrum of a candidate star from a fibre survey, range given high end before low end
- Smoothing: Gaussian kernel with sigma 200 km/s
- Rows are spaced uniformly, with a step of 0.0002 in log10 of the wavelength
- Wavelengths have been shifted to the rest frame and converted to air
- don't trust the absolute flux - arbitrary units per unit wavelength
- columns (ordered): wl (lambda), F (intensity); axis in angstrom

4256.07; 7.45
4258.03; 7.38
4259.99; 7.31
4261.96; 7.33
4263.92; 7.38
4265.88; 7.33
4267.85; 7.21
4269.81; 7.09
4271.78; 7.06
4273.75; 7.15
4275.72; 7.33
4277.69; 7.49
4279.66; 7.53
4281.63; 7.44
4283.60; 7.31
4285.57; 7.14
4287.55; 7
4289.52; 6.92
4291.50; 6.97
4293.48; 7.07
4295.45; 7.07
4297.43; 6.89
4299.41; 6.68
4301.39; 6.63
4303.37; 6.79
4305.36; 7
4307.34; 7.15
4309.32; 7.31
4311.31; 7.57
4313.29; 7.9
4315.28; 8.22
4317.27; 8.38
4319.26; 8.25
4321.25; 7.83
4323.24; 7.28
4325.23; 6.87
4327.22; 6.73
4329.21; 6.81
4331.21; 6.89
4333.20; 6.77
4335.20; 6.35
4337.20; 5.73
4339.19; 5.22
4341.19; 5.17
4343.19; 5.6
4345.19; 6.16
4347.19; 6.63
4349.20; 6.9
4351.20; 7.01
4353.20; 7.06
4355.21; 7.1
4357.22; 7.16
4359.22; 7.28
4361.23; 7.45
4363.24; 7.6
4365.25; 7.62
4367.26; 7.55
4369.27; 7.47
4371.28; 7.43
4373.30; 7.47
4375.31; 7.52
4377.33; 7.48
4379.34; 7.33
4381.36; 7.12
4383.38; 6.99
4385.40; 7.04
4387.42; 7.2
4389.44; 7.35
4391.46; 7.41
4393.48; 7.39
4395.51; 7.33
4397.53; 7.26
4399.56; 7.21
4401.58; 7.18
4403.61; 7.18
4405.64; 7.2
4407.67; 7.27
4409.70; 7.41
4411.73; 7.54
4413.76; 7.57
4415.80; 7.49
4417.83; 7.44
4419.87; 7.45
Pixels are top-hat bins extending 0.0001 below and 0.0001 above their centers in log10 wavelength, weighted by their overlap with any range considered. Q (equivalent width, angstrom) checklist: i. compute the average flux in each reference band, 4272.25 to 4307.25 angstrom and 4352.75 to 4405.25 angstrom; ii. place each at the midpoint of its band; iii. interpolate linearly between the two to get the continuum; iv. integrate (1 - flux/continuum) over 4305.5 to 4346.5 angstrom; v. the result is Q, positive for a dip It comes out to 1.5 angstrom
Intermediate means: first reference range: 7.08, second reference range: 7.32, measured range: 6.91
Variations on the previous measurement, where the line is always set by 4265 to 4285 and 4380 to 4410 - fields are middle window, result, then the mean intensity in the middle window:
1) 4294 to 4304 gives 0.6 angstrom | 6.83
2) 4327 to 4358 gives 3.5 angstrom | 6.44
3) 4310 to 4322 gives -1.2 angstrom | 8.01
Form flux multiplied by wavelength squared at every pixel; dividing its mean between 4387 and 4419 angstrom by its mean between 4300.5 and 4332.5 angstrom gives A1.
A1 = 1.04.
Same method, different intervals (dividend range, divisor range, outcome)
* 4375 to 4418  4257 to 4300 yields 1.07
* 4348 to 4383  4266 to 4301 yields 1.07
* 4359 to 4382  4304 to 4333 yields 1.03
